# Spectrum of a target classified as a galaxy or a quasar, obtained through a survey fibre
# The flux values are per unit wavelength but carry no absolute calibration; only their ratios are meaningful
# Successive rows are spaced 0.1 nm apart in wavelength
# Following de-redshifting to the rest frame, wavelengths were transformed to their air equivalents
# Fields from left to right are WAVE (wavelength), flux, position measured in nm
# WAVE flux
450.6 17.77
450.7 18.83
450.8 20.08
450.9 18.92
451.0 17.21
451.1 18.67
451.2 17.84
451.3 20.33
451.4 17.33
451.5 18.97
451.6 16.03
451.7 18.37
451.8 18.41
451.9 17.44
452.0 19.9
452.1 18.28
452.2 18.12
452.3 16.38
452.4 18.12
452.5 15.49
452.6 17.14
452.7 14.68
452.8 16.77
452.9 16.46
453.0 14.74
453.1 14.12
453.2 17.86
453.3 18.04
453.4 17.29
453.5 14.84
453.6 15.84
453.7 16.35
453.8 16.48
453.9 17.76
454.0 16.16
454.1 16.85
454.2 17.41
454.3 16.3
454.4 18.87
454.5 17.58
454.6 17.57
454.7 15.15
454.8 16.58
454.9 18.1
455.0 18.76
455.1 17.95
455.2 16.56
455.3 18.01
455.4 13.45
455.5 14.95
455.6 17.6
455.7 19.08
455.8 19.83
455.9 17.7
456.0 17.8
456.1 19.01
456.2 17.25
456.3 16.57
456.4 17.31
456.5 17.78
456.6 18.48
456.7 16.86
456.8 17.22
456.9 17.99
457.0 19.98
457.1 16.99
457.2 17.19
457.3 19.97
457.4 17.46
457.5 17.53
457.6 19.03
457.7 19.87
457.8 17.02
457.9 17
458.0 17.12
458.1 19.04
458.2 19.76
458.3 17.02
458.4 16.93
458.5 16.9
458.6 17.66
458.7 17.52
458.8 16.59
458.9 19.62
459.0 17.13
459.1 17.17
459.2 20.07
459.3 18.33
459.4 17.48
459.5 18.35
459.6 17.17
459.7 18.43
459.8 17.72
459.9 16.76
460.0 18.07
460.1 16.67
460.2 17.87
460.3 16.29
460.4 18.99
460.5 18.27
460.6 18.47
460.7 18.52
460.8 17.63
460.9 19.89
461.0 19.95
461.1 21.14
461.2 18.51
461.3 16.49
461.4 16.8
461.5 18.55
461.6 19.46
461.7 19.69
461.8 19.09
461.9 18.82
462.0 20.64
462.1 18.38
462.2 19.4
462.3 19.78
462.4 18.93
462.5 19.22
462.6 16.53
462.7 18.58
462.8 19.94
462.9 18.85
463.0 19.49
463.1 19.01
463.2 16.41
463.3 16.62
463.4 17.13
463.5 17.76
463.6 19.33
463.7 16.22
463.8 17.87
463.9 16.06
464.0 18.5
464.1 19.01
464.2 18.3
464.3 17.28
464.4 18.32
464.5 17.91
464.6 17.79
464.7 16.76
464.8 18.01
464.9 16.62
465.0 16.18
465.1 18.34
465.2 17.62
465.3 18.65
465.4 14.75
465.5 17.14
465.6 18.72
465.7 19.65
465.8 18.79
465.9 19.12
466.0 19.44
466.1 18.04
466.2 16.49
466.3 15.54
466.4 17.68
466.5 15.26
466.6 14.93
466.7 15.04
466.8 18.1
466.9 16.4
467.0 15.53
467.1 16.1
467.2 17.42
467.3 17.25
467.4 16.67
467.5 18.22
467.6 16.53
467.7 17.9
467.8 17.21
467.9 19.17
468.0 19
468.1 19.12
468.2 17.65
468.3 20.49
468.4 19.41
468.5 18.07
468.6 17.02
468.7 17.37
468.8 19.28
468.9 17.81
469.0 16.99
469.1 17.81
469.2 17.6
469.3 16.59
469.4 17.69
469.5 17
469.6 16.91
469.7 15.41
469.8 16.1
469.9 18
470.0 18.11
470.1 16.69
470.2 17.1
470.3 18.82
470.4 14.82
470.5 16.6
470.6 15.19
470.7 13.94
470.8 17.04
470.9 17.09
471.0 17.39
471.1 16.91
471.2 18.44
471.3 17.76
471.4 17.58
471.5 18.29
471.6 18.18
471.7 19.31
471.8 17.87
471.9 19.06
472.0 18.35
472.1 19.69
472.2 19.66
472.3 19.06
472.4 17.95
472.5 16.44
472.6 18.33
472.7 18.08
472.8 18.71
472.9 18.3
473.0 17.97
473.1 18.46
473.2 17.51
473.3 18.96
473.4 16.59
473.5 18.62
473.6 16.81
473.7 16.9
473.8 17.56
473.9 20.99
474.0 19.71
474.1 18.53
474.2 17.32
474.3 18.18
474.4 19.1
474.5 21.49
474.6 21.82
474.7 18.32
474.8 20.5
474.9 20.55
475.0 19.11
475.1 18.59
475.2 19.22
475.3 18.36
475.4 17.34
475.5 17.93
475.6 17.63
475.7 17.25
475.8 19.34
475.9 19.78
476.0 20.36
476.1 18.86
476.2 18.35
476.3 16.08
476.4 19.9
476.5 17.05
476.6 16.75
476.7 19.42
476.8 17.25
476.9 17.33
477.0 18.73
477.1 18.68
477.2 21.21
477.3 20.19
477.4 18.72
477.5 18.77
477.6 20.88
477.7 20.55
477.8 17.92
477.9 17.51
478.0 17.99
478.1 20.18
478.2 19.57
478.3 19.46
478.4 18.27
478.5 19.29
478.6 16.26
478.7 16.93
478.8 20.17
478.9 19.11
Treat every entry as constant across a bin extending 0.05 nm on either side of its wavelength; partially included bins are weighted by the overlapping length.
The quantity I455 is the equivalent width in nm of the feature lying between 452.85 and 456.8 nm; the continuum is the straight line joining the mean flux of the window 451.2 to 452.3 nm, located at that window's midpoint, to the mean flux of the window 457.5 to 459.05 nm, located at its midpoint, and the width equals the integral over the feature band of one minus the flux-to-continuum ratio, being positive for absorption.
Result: 0.22 nm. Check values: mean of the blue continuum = 18.2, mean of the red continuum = 17.9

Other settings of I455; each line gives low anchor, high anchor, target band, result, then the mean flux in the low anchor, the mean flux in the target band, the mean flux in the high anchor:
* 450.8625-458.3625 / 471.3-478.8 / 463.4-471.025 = 0.33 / 17.5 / 17.4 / 18.6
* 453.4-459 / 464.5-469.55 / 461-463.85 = -0.17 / 17.5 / 18.5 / 17.5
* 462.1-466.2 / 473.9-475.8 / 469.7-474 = 0.23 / 18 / 17.7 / 19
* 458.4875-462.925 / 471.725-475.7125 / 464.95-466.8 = 0.11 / 18.4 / 17.3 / 18.6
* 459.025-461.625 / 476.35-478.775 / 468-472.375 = 0.19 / 18.2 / 17.7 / 18.7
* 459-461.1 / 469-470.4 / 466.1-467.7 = 0.08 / 18.2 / 16.6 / 17.1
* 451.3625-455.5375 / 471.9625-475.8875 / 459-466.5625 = -0.16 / 16.9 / 18.1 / 18.6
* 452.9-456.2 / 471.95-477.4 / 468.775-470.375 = 0.08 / 17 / 17.3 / 18.6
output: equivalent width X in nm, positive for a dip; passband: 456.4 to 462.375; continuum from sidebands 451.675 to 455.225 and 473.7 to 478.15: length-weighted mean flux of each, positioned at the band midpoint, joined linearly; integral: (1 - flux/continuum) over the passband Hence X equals -0.239 nm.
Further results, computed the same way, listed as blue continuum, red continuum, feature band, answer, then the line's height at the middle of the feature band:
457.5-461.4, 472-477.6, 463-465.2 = 0.07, 18.2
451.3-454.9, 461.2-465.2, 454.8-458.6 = -0.07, 17.4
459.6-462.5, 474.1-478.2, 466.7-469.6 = 0.16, 18.7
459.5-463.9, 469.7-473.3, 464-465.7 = 0.04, 18.1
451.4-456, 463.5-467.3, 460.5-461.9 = -0.12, 17.3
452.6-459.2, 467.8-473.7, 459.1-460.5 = -0.03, 17.5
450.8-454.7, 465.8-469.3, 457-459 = -0.07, 17.3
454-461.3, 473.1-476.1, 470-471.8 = 0.13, 18.6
